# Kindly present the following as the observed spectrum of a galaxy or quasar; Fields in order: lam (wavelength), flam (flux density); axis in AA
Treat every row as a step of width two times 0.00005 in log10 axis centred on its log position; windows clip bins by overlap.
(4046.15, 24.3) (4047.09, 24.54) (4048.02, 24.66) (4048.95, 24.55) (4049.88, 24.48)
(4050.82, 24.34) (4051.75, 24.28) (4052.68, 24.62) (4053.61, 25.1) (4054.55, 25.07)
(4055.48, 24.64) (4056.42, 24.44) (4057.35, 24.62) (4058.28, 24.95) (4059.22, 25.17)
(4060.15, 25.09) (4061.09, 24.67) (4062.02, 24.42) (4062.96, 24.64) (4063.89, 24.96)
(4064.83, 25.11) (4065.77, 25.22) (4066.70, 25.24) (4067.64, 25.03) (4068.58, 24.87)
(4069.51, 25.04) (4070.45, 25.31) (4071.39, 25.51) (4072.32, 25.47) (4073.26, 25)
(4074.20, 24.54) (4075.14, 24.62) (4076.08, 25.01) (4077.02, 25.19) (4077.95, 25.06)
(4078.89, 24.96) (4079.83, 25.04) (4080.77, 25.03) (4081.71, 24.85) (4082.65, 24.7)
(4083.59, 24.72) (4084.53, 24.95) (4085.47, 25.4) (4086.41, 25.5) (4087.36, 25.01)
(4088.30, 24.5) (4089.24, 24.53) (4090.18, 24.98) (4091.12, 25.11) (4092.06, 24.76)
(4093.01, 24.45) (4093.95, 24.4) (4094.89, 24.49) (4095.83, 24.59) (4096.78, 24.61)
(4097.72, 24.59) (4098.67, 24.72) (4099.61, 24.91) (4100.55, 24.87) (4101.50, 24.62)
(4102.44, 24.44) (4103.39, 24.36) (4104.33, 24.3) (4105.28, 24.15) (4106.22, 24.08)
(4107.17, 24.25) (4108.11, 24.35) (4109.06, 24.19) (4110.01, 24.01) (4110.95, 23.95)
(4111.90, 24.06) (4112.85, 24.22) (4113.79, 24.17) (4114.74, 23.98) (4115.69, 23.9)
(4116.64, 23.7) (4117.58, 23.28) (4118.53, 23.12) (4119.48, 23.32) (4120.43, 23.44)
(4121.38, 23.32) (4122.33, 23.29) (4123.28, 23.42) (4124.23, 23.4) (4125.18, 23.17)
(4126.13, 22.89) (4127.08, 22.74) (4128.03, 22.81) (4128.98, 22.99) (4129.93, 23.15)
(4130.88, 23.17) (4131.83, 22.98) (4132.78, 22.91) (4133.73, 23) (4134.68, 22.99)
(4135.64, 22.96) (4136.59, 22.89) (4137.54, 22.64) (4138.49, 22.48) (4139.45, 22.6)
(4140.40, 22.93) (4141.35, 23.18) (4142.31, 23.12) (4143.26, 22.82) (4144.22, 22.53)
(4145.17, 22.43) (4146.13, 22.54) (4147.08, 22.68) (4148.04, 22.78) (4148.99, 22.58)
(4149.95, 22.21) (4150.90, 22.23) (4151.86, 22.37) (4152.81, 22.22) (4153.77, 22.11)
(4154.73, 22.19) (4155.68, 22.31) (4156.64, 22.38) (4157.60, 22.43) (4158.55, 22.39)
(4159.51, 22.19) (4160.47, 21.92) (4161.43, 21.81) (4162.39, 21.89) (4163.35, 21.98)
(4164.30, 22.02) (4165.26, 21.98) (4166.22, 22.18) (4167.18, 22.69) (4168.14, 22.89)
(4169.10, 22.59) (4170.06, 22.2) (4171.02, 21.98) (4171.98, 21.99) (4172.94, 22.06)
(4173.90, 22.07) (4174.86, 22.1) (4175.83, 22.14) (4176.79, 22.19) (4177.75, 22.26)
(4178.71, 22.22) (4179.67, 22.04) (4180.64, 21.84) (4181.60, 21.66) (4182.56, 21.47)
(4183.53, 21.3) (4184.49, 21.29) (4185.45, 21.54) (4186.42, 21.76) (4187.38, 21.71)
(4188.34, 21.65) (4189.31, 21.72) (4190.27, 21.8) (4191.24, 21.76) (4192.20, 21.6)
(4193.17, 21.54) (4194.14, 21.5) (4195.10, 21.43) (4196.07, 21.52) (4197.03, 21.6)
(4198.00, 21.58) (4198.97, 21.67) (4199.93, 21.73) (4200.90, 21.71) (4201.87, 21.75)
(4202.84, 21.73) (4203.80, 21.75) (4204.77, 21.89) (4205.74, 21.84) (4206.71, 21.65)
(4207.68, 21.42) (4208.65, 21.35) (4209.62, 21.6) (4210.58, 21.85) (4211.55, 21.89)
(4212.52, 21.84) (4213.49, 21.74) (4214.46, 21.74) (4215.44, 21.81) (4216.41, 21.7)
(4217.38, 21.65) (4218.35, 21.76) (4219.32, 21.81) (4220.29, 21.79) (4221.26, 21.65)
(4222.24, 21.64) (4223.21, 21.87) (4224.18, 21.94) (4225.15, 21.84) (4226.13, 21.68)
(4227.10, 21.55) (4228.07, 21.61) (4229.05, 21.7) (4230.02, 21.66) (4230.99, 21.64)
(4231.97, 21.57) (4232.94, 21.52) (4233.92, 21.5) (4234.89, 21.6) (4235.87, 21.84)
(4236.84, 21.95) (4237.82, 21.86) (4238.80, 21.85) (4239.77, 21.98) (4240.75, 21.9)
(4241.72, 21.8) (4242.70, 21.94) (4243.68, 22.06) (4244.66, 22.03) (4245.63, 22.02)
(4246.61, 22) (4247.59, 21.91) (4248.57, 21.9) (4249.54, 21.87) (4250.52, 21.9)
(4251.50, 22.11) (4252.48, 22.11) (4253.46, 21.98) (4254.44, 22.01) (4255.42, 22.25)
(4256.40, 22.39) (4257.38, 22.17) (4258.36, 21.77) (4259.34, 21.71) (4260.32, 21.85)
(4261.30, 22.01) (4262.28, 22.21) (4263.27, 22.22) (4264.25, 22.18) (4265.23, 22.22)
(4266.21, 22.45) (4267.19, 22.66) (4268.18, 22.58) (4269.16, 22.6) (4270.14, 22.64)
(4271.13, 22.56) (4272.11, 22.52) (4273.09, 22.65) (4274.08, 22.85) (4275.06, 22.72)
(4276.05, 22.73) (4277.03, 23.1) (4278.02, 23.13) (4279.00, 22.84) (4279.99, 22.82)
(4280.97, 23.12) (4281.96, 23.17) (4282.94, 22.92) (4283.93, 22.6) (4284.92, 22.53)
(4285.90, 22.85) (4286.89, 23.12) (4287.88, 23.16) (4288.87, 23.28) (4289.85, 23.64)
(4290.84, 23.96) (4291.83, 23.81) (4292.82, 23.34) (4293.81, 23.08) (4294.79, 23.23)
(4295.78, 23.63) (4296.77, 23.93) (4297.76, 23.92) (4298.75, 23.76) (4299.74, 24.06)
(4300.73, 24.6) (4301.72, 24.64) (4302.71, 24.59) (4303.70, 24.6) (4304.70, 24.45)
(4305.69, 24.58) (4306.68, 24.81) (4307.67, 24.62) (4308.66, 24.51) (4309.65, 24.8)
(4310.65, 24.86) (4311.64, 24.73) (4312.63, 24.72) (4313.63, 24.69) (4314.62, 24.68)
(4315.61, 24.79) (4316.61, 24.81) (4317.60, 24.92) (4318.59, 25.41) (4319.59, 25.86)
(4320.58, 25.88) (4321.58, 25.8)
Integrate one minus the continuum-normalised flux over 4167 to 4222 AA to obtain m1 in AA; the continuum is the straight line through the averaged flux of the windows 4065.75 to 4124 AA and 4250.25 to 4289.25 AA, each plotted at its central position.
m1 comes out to 3.70 AA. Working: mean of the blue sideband 24.5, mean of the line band 21.8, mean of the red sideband 22.5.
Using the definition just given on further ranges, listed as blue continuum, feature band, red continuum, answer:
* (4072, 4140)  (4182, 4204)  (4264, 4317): 2.1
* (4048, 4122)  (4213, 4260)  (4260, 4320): 3.9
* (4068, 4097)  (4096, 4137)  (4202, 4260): 0.8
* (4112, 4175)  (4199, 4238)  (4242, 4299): 1.6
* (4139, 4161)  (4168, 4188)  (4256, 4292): 0.5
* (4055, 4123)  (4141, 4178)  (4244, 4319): 2.7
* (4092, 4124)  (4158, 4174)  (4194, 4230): 0.4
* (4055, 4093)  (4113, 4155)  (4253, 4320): 2.6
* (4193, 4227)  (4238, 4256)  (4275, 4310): 0.5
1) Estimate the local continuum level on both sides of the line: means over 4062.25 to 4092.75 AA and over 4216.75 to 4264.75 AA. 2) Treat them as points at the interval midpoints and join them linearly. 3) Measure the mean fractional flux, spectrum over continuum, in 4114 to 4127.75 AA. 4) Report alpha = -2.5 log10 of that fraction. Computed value 0.04 mag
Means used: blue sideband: 25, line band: 23.4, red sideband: 21.9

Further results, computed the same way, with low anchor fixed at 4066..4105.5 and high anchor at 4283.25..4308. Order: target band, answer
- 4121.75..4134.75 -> 0.07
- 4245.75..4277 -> 0.08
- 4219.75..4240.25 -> 0.11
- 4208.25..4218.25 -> 0.12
